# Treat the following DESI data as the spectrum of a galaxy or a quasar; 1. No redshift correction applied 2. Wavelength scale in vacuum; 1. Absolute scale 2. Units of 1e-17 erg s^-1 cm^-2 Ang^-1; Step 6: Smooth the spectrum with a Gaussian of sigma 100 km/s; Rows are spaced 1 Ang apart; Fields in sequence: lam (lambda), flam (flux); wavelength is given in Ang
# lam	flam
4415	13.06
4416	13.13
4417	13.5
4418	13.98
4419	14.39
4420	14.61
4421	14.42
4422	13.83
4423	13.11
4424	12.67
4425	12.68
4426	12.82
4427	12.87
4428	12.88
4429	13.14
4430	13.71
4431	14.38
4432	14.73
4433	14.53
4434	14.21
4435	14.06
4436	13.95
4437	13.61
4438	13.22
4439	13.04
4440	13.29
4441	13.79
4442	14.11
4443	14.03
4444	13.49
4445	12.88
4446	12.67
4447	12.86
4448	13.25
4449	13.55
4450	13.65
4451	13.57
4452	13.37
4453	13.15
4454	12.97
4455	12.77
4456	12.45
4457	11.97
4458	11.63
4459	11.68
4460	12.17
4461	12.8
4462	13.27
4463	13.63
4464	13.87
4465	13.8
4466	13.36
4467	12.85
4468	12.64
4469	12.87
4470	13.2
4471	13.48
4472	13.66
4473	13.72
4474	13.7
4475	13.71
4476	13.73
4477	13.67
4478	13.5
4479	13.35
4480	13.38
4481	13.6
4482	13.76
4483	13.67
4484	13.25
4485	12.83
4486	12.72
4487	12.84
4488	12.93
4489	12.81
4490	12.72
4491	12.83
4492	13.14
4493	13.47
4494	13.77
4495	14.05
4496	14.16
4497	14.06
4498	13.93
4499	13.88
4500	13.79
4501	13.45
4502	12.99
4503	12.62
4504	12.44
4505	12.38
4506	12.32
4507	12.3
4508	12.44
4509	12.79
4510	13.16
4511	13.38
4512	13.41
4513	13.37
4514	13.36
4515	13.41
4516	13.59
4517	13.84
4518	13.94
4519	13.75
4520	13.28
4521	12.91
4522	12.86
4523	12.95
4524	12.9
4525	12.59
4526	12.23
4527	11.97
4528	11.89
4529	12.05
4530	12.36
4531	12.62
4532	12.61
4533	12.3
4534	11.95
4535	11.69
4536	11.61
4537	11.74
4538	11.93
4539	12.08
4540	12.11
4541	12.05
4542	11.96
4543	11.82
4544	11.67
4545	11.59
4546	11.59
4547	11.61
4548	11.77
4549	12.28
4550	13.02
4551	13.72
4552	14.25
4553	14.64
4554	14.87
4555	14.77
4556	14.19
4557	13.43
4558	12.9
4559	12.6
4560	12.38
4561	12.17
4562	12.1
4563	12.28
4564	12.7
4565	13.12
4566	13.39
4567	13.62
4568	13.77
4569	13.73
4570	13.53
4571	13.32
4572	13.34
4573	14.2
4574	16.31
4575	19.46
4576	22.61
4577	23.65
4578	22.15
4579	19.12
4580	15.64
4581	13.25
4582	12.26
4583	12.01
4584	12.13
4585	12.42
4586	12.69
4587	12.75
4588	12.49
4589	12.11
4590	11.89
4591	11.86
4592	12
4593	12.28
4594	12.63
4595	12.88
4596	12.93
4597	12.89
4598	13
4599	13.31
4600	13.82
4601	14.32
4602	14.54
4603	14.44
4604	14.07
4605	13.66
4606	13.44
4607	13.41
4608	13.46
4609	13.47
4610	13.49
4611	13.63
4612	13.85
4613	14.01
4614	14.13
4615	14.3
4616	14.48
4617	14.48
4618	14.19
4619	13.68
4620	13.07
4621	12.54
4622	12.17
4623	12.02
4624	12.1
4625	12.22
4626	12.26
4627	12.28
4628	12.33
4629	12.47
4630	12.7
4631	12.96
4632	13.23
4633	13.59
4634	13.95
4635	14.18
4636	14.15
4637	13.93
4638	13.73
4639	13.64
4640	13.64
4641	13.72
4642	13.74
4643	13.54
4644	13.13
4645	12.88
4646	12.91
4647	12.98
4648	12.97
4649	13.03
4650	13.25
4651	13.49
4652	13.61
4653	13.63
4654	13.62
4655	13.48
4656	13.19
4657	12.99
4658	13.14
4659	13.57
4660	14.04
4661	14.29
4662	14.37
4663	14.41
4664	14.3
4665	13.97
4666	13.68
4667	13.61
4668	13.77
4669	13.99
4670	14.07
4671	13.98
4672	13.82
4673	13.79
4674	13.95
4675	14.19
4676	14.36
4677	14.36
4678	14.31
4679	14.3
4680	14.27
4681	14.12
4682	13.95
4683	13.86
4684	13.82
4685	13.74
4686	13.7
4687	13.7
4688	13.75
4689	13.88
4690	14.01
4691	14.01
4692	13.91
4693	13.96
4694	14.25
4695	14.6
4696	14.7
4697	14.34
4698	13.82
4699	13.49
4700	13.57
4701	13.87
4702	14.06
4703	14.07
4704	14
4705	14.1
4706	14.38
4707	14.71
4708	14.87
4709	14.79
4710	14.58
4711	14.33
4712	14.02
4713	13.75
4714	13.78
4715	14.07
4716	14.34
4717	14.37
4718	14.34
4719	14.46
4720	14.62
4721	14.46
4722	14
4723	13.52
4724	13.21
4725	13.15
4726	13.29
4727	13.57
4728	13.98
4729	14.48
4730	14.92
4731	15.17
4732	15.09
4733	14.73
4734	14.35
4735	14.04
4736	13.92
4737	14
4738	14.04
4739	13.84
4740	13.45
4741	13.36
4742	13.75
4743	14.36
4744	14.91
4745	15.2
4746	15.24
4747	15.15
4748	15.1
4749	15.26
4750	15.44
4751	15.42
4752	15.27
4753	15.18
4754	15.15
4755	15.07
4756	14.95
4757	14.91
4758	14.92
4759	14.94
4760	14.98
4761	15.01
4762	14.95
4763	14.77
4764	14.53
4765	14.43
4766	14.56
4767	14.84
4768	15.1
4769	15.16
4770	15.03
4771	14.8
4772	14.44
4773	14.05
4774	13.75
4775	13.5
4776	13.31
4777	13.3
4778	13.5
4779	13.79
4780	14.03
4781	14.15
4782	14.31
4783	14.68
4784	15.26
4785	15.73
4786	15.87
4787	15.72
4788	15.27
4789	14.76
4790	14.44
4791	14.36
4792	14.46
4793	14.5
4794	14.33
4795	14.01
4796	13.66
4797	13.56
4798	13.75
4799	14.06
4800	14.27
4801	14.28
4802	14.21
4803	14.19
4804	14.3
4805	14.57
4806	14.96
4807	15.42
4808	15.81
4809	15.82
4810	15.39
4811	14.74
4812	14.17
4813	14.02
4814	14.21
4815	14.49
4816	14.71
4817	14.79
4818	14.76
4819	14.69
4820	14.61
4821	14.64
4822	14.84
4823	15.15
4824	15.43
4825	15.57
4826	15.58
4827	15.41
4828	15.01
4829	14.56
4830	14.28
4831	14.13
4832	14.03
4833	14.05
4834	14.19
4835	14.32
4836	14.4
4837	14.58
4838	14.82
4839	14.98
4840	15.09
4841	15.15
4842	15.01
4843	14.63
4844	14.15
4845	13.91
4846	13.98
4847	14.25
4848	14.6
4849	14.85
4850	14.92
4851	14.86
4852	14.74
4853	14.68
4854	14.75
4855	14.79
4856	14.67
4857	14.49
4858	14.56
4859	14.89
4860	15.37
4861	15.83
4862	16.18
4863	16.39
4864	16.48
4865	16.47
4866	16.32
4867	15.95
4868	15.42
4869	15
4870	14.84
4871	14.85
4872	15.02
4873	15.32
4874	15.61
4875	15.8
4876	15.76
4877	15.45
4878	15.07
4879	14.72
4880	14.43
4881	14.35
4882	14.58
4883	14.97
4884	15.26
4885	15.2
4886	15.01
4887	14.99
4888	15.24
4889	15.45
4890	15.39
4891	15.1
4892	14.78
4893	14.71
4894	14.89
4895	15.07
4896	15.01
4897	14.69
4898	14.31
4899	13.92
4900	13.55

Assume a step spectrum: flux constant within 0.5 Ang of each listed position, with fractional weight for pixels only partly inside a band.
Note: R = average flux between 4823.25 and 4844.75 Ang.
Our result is 14.7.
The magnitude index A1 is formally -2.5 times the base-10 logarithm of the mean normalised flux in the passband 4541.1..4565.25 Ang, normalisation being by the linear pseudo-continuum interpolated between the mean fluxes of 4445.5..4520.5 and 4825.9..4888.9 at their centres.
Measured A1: 0.061 mag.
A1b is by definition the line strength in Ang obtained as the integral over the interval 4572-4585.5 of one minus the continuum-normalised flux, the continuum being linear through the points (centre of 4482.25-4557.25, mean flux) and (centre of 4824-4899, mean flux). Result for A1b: -3.2 Ang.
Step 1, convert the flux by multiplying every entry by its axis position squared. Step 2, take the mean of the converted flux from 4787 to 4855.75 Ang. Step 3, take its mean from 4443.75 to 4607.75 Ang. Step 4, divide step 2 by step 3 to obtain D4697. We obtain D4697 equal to 1.25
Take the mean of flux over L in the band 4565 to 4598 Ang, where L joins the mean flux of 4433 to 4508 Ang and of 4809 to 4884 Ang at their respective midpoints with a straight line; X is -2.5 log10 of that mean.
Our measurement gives -0.04 mag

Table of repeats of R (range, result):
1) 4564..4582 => 15.9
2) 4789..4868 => 14.8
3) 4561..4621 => 14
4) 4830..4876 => 15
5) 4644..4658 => 13.2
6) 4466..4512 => 13.2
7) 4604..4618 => 13.9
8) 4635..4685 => 13.8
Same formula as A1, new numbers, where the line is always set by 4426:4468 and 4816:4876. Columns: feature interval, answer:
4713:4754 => 0.01 mag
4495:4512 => 0.03 mag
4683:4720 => 0.02 mag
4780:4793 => -0.01 mag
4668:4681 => 0.01 mag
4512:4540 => 0.08 mag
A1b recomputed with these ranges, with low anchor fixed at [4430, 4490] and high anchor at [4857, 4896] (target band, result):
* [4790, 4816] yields 0.80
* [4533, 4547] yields 1.89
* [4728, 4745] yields 0.37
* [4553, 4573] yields 0.67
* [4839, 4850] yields 0.38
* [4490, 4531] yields 1.39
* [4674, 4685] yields 0.17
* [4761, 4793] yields 0.54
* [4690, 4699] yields 0.17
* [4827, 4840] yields 0.48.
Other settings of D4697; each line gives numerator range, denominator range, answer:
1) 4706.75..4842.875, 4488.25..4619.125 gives 1.19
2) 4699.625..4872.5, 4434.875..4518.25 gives 1.26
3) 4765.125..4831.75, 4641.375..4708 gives 1.11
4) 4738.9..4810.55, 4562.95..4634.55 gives 1.14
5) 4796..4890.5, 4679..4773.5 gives 1.09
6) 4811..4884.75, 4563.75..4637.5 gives 1.20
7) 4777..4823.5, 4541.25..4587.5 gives 1.15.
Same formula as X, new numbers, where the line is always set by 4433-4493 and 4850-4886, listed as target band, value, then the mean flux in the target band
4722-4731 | 0.05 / 13.9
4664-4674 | 0.03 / 13.9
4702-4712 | 0.00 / 14.4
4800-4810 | 0.01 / 14.8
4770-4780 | 0.07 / 13.9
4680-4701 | 0.03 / 14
